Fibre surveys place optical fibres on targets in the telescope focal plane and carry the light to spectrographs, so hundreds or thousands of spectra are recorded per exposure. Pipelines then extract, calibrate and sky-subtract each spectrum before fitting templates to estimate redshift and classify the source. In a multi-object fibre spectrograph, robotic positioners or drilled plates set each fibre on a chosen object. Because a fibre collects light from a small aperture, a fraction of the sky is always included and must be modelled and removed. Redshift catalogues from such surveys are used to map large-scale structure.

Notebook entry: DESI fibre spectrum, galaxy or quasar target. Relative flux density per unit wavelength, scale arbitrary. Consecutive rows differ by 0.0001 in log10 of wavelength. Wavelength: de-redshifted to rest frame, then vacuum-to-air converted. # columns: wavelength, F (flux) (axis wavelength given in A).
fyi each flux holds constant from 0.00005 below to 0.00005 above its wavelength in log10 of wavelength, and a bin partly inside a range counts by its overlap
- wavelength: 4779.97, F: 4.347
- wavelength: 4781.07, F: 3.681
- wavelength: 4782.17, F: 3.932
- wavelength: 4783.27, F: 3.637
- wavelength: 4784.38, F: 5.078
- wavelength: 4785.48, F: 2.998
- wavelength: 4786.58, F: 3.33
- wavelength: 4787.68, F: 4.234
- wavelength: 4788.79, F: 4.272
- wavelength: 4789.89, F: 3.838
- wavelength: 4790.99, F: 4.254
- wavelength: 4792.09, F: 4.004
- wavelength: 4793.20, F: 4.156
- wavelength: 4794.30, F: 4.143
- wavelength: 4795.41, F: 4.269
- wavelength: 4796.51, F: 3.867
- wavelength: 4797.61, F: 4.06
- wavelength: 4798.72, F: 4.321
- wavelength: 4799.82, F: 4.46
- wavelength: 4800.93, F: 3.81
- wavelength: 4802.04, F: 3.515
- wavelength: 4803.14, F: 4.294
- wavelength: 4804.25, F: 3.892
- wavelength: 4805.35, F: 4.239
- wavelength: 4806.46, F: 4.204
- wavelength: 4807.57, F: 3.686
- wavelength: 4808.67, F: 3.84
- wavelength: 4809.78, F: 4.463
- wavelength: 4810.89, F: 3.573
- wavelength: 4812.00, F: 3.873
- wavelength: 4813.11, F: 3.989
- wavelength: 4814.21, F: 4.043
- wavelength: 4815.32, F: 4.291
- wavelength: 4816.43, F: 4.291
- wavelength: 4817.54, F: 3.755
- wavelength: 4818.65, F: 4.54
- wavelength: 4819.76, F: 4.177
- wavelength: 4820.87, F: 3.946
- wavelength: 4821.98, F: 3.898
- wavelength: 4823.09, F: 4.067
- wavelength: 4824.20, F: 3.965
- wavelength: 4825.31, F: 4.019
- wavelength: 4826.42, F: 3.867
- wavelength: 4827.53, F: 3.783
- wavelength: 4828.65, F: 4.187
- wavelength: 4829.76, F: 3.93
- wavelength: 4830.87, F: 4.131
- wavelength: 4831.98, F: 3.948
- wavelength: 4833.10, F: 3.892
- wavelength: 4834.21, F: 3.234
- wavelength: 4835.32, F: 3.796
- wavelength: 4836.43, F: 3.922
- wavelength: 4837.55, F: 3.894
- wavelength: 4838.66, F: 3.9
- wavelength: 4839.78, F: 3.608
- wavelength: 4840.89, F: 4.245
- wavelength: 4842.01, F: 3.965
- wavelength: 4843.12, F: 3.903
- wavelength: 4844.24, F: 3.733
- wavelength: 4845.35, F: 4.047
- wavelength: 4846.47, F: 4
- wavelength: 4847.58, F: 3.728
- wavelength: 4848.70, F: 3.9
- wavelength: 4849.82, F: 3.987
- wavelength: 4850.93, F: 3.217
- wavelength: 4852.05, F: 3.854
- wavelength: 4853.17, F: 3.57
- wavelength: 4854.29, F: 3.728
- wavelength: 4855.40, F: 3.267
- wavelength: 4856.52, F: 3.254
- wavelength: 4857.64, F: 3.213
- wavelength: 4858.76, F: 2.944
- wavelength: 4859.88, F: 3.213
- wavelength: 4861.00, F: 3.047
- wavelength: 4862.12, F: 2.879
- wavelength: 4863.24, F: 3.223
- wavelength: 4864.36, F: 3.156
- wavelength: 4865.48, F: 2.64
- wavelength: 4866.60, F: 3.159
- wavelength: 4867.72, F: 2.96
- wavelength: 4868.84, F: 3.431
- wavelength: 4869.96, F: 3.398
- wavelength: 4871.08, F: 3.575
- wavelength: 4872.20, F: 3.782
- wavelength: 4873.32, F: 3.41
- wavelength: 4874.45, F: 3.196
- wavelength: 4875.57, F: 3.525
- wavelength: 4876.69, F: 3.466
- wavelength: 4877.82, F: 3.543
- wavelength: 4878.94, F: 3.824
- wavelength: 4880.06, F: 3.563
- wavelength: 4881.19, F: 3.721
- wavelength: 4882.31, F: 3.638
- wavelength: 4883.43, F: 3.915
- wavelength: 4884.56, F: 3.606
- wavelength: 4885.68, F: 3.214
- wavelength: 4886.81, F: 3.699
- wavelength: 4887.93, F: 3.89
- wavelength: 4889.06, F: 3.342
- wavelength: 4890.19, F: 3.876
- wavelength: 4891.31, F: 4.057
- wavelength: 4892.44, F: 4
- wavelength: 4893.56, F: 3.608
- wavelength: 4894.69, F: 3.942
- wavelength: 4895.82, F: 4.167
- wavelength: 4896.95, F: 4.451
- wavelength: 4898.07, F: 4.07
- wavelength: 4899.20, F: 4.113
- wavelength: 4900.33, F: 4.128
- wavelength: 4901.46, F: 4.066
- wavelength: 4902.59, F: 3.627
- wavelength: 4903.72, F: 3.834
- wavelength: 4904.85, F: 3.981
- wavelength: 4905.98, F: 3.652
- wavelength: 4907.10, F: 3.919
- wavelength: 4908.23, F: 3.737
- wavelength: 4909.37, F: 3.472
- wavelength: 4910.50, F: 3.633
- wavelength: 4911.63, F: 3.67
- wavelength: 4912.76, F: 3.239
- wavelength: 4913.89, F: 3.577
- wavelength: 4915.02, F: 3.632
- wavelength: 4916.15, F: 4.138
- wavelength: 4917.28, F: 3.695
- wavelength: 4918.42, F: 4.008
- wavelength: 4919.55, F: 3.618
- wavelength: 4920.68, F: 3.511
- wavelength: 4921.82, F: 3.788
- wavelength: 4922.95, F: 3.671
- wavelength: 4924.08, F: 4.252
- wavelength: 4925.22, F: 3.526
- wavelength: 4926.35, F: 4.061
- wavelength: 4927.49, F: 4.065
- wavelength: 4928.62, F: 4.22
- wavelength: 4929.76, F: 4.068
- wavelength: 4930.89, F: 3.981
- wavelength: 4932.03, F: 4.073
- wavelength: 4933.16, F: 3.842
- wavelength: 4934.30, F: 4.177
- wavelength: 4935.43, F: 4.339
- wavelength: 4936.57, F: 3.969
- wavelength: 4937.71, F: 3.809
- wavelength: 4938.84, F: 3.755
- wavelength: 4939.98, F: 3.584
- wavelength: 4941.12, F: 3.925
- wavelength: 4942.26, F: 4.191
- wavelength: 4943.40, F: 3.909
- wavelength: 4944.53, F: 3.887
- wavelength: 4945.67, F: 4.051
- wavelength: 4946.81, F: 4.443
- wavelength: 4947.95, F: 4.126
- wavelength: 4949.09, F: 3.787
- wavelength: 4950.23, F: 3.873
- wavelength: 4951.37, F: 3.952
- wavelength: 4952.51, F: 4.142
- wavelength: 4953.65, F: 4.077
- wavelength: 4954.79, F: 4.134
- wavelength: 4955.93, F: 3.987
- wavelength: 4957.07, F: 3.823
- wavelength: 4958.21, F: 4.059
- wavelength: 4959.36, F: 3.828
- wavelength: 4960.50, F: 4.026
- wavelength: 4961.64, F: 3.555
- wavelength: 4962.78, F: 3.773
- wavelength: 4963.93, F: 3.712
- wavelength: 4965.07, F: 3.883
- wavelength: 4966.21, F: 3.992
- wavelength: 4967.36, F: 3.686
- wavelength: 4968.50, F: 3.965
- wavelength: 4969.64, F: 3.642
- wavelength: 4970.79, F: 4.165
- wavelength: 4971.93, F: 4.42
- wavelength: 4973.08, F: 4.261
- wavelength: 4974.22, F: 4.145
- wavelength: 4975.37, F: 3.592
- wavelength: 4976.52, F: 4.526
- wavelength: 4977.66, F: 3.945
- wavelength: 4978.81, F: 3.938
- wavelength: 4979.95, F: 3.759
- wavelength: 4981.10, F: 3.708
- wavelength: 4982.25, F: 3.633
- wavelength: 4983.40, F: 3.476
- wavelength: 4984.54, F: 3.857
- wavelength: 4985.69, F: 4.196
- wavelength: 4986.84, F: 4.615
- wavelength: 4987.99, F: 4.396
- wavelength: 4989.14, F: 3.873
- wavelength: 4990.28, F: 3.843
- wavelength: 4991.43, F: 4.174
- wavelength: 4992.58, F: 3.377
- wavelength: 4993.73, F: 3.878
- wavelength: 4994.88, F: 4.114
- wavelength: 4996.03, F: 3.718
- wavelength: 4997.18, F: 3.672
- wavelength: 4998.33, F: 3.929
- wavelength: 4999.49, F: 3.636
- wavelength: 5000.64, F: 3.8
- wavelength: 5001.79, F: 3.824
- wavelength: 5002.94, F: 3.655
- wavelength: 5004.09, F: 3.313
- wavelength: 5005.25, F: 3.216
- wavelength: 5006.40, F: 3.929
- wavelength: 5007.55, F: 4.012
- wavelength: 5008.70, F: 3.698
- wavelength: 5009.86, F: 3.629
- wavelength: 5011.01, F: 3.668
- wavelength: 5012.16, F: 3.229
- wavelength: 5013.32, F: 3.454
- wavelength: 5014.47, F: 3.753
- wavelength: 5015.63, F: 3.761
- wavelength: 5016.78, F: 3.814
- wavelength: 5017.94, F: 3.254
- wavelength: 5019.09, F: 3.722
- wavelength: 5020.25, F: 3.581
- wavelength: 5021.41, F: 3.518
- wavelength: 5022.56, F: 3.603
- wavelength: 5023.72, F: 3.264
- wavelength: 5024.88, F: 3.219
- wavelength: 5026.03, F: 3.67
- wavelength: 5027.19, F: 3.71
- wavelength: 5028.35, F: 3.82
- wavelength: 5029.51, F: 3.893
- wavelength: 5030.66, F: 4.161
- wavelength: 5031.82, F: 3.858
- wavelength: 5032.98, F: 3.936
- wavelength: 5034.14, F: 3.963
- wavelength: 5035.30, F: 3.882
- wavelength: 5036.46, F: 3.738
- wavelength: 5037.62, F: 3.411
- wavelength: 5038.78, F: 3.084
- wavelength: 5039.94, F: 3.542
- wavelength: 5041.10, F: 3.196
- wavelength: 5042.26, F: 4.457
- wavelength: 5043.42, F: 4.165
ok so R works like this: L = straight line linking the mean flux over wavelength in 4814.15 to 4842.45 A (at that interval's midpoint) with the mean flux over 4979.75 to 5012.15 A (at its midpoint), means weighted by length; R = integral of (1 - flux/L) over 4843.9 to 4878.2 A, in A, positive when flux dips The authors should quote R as 4.5 A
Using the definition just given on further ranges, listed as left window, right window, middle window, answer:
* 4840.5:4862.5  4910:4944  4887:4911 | -0.77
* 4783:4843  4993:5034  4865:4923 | 2.78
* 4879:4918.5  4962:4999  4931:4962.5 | -0.81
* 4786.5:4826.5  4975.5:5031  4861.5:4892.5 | 3.64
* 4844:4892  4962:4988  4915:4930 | -0.60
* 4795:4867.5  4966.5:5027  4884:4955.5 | -1.83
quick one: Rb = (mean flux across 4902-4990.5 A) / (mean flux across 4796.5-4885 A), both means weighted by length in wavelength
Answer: 1.04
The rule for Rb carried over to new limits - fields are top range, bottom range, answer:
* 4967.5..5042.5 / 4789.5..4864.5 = 0.98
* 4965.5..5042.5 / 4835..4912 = 1.04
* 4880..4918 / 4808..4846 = 0.96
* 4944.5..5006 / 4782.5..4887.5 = 1.04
